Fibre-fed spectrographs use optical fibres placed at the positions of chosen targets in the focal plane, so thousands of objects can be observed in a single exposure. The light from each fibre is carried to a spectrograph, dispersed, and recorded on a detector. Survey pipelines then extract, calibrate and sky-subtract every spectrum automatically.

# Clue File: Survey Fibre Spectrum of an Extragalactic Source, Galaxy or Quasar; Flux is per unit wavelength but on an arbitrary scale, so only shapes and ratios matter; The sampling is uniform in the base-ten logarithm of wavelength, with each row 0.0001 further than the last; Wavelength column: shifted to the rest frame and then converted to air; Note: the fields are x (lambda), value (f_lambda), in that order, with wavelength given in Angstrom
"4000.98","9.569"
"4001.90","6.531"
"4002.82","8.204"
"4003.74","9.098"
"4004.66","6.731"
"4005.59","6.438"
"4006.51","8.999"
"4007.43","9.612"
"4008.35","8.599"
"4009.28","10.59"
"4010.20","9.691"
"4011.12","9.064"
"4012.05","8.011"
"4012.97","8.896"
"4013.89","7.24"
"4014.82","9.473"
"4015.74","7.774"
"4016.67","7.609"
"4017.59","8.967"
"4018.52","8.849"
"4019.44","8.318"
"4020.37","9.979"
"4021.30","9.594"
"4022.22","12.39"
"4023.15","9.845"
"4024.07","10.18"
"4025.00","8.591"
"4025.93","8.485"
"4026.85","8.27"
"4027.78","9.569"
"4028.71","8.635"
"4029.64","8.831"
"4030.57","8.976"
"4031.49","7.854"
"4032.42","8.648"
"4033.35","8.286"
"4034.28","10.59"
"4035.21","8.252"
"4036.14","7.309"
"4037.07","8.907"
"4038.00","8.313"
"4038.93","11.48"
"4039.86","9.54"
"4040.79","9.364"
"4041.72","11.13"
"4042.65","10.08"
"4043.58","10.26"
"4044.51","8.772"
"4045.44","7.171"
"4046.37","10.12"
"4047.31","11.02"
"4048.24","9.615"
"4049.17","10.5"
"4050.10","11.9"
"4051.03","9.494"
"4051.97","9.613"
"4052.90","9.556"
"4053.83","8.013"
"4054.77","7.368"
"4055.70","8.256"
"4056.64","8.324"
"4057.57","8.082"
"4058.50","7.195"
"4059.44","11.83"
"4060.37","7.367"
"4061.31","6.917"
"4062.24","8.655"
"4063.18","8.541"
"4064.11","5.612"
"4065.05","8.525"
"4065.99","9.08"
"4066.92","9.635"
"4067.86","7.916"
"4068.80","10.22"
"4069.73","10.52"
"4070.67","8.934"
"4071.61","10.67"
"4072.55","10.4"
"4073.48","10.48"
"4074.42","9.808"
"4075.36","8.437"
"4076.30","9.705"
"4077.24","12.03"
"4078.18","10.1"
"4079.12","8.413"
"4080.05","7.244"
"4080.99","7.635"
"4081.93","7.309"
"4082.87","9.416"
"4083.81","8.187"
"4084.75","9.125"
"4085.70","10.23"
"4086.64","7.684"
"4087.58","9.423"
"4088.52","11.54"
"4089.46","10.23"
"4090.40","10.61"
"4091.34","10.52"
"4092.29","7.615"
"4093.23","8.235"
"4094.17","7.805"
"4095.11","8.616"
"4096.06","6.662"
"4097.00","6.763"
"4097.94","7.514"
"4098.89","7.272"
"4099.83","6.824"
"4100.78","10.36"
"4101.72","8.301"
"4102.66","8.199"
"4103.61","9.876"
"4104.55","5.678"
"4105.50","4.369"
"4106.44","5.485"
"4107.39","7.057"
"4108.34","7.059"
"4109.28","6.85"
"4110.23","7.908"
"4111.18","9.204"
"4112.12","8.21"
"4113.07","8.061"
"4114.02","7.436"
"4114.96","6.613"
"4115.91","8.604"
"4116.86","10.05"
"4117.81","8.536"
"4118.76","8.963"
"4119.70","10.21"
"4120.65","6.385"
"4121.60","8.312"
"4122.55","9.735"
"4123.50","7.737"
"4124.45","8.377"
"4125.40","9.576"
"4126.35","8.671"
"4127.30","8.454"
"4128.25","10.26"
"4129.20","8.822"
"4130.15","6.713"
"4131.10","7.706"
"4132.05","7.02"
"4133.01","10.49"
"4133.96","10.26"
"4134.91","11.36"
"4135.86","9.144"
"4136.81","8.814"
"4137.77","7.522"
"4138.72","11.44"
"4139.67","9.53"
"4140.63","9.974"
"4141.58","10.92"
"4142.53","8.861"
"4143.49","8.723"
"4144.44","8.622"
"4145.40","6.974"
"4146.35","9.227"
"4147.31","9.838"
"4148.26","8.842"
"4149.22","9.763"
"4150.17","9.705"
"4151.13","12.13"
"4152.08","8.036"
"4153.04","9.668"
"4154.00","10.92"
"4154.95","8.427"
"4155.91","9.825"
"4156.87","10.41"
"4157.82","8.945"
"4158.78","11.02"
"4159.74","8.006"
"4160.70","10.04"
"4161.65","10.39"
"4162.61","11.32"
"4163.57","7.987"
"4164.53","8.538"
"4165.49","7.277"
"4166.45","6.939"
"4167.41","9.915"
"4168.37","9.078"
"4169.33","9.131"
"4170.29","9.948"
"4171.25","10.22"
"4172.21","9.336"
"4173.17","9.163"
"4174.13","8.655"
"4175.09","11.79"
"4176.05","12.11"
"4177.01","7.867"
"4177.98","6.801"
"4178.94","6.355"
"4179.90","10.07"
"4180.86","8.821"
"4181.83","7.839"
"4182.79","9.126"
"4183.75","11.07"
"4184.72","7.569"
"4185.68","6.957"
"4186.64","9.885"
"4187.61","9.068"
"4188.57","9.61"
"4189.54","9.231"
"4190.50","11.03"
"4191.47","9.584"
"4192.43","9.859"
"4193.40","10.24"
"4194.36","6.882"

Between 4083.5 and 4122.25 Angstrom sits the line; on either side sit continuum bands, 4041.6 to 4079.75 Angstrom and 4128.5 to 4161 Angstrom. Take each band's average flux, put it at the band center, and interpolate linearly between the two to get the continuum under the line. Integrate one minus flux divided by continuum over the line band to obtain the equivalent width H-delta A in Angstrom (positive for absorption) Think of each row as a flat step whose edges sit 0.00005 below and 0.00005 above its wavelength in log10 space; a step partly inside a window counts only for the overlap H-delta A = 4.5 Angstrom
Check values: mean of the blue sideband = 9.25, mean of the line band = 8.21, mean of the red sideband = 9.35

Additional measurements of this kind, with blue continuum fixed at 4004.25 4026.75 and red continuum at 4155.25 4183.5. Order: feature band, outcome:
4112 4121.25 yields 0.8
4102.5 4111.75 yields 2.0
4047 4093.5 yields -0.7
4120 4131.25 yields 0.8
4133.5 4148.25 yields -0.4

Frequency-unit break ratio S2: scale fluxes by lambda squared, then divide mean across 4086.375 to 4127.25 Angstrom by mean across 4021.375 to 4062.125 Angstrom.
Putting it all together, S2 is 0.9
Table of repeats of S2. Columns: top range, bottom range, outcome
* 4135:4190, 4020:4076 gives 1.07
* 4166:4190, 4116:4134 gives 1.07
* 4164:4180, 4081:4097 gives 1.06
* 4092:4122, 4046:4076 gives 0.87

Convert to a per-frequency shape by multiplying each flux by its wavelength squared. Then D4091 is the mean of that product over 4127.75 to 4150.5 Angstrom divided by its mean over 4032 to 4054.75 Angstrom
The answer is 1.02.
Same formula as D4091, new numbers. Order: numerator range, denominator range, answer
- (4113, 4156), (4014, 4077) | 1.03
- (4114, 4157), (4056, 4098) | 1.05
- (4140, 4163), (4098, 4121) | 1.25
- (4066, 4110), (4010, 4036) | 1.00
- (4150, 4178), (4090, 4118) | 1.24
